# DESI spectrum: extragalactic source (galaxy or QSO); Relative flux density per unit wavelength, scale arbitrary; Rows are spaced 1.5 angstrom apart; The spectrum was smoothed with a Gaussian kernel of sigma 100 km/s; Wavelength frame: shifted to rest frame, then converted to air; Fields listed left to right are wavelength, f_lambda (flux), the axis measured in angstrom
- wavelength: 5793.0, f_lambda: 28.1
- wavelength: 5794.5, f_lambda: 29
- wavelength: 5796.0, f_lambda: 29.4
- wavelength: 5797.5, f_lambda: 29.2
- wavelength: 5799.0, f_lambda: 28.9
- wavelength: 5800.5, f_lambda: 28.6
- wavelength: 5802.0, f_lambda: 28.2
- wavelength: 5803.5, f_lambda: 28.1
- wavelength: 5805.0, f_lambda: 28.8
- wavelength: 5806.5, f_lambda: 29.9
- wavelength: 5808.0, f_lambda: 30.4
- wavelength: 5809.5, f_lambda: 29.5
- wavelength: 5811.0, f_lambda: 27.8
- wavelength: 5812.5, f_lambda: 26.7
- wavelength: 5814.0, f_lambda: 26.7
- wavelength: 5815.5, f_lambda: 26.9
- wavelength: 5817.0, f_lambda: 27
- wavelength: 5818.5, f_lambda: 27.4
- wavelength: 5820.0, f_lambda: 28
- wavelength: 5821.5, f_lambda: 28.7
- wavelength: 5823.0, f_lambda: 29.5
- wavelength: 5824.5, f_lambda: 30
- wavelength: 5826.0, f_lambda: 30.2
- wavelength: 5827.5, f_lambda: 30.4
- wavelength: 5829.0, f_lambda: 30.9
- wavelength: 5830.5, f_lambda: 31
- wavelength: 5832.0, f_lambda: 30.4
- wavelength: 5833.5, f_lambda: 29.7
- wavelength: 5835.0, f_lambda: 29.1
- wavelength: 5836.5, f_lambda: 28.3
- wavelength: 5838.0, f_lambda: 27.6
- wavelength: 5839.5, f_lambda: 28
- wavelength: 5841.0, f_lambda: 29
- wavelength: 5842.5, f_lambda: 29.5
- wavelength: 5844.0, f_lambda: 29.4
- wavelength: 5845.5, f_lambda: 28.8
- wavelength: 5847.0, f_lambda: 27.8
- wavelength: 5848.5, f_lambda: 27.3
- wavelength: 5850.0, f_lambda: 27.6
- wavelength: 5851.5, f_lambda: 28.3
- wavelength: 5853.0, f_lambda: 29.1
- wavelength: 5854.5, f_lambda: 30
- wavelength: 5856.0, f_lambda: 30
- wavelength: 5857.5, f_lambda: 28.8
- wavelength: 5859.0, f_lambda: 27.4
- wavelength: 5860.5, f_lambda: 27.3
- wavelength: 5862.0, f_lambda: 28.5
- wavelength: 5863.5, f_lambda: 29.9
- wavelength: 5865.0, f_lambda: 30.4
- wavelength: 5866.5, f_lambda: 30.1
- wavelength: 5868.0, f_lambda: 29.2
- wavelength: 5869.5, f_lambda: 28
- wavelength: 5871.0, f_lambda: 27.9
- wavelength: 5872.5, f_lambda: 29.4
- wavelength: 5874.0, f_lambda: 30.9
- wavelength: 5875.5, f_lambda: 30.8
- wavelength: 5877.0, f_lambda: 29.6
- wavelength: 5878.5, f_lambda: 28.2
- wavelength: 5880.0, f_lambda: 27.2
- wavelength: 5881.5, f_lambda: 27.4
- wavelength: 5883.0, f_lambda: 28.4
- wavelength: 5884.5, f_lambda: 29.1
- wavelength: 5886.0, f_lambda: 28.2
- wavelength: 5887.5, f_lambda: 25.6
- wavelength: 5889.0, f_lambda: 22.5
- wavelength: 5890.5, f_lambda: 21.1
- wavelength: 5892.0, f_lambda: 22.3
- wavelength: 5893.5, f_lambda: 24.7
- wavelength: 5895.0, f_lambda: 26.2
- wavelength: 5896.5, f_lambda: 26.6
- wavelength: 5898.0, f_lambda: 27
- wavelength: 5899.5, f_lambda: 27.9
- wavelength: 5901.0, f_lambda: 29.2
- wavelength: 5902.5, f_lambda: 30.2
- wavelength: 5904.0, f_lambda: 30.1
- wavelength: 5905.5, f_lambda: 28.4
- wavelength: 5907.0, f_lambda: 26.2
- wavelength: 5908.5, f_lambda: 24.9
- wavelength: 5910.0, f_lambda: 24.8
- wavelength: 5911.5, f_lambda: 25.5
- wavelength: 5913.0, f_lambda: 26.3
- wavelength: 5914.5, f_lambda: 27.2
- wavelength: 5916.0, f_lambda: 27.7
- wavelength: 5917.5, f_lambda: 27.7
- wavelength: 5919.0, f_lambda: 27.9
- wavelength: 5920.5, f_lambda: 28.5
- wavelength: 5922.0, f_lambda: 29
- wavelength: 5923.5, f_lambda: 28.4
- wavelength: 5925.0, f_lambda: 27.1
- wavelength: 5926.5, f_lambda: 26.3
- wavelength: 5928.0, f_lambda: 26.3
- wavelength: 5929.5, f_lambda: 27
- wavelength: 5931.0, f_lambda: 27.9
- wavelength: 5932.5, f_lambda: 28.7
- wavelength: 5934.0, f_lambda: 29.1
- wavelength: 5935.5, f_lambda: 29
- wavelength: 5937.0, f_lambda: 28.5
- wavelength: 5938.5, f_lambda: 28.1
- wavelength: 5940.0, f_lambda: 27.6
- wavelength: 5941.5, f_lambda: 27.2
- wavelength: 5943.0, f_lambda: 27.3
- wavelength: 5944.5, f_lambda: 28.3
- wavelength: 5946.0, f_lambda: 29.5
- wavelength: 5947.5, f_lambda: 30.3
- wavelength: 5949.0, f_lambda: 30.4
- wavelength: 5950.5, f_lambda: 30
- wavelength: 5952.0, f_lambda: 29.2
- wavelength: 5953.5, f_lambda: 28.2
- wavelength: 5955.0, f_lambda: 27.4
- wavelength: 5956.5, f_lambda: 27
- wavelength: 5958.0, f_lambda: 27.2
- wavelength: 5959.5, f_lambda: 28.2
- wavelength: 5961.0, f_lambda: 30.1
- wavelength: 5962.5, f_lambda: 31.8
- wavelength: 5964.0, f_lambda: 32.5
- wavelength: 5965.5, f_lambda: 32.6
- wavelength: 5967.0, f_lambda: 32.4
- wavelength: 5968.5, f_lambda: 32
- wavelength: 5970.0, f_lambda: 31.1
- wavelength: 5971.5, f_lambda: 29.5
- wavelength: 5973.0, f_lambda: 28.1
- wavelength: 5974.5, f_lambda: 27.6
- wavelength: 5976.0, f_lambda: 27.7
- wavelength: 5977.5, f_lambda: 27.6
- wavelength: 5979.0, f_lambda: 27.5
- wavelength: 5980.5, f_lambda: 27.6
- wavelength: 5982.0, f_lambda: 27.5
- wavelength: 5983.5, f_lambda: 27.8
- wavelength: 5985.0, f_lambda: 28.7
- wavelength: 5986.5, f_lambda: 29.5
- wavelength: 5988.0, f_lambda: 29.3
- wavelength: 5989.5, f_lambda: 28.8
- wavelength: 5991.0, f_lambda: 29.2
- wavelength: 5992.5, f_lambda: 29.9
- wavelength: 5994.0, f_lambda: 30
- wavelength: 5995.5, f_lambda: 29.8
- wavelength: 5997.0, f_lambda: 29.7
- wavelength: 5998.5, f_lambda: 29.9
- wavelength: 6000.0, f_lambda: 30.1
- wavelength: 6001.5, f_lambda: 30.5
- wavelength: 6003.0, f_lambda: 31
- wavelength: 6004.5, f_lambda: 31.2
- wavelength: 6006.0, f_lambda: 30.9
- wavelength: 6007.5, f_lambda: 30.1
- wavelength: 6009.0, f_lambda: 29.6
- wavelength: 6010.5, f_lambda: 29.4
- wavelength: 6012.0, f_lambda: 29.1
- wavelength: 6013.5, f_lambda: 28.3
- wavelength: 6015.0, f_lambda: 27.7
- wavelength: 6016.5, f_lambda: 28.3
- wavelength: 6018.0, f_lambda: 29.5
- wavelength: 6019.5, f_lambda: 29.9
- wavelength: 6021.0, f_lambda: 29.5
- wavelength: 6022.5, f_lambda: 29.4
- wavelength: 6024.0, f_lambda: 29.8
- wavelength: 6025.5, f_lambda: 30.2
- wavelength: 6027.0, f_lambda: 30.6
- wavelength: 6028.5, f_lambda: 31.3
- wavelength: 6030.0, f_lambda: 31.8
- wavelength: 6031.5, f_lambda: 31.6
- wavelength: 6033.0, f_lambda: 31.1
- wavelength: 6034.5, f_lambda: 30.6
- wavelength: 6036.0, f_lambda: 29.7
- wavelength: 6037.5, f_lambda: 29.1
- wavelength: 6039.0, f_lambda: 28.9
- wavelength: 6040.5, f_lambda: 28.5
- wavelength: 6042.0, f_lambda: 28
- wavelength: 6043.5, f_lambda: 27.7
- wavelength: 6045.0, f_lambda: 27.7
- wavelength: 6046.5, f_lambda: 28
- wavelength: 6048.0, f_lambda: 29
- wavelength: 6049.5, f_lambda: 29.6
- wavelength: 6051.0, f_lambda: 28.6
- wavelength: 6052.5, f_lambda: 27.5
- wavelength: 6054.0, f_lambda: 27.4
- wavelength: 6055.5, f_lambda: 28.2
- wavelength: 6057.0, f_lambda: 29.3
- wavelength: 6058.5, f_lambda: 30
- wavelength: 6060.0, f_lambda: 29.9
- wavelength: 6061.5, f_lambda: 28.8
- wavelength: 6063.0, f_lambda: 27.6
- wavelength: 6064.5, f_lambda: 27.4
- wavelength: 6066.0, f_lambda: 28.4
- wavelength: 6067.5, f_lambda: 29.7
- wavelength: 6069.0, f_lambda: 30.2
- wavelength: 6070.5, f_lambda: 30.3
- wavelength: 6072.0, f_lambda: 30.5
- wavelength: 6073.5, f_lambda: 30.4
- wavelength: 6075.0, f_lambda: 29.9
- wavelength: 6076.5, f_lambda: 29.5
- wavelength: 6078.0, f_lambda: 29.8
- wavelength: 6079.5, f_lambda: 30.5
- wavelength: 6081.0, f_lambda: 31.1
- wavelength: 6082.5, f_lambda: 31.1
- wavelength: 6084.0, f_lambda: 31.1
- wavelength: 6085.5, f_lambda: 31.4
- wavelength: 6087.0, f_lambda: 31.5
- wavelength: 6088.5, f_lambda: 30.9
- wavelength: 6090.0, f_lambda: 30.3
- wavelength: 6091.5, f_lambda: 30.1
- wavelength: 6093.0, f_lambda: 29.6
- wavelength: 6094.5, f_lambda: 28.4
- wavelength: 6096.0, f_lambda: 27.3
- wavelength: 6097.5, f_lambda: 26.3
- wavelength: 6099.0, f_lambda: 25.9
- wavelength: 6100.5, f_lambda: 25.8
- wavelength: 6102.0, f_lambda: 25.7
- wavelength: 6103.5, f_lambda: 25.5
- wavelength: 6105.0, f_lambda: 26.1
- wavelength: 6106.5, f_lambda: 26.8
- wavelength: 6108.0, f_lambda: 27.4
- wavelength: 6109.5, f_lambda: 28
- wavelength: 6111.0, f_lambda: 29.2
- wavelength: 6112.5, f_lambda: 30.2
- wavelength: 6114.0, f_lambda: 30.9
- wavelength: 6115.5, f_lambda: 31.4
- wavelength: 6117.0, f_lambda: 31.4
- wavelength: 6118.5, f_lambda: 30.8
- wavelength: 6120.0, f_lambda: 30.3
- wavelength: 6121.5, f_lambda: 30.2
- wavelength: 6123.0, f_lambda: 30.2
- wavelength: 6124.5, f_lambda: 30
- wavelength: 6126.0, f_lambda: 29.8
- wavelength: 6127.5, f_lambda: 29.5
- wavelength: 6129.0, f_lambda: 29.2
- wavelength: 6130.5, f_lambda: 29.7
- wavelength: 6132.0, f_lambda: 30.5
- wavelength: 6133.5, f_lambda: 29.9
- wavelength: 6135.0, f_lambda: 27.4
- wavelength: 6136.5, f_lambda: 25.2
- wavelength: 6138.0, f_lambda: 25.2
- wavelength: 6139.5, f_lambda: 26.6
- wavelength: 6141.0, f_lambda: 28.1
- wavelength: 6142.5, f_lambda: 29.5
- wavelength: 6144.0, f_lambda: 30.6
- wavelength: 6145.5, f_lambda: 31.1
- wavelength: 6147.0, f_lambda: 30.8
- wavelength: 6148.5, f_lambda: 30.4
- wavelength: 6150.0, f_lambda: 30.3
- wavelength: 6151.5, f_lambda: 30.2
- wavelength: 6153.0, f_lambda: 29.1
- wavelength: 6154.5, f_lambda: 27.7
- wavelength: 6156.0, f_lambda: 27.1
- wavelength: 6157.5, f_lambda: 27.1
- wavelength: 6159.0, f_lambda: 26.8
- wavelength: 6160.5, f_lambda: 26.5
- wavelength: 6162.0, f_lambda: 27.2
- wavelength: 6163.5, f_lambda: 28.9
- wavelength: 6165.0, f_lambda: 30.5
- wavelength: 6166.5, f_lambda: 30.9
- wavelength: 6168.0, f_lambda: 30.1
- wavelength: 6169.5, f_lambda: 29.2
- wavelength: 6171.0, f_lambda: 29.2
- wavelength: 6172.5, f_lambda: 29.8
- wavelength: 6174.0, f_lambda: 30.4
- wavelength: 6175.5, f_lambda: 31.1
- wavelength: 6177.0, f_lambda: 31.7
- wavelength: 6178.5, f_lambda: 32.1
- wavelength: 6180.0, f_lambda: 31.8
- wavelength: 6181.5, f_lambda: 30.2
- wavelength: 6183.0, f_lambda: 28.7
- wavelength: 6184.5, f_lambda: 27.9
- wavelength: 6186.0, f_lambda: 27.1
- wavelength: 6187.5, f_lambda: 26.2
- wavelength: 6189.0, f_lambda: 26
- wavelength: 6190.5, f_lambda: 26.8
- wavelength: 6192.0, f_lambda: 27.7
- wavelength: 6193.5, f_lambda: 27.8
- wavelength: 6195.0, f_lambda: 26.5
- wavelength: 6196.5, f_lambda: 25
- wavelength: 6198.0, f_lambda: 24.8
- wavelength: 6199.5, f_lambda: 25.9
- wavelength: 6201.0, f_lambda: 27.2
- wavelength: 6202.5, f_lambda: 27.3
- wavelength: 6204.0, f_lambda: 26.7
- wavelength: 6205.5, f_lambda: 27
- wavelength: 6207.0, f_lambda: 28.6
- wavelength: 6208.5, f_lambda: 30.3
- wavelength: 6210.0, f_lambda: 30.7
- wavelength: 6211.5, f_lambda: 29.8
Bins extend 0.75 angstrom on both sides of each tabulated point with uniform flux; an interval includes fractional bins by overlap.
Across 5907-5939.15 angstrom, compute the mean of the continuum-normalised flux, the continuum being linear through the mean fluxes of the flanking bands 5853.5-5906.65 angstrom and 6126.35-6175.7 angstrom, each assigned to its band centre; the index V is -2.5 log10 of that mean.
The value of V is 0.03 mag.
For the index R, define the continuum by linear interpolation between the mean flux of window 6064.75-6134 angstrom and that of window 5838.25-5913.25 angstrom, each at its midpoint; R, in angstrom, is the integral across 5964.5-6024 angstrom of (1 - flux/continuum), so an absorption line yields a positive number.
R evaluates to -1.7 angstrom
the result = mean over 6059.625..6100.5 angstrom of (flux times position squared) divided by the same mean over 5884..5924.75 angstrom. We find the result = 1.17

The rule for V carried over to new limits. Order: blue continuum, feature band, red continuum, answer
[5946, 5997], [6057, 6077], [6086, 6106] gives -0.04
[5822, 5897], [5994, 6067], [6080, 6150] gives -0.02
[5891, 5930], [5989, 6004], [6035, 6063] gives -0.07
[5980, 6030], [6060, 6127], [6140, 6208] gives -0.01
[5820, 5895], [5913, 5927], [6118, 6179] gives 0.03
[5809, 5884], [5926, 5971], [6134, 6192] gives -0.01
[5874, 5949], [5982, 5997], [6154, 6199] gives -0.05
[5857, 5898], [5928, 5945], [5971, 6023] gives 0.01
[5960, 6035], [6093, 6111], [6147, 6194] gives 0.09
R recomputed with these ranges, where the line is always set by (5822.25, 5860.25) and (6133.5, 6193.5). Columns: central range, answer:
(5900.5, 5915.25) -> 0.9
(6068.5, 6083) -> -0.7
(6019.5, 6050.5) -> -0.7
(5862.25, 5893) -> 1.3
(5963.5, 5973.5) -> -0.8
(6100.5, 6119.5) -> 0.2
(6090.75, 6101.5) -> 0.5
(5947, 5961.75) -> 0.1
